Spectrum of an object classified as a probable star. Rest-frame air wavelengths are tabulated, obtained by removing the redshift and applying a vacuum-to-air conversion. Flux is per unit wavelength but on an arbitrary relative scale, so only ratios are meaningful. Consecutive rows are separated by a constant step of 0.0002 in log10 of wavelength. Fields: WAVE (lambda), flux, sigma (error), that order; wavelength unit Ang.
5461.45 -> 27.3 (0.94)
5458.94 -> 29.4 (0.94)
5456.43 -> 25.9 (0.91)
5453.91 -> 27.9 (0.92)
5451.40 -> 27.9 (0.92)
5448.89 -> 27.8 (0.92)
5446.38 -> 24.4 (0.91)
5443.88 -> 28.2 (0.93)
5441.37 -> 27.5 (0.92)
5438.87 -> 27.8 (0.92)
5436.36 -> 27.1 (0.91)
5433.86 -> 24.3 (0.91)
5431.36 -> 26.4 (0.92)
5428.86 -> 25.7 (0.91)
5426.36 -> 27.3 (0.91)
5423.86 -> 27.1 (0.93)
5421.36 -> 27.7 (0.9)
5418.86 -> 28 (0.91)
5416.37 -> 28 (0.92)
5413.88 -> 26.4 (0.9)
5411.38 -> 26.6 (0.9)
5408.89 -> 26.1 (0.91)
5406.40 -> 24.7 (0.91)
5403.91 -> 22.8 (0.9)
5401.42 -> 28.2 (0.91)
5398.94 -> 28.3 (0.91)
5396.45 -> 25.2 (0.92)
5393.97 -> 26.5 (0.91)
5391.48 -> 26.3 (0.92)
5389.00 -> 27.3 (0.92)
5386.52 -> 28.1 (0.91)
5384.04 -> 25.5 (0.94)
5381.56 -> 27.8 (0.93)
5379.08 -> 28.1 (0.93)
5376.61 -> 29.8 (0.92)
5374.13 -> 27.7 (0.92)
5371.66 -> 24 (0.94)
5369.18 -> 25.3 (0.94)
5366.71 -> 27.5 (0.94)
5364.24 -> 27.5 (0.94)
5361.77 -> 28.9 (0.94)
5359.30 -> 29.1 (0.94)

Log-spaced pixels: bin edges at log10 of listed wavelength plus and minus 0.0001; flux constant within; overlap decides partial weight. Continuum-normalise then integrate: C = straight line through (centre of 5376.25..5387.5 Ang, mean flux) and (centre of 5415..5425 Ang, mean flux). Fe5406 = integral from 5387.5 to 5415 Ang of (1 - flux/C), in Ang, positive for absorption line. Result 1.5 Ang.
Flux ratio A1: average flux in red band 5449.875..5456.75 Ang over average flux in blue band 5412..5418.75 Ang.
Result 1.00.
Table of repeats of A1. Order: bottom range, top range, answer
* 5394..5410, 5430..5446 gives 1.03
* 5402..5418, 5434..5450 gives 1.04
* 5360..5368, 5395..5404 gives 0.95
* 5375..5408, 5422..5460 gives 1.01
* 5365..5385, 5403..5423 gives 0.98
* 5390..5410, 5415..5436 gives 1.03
